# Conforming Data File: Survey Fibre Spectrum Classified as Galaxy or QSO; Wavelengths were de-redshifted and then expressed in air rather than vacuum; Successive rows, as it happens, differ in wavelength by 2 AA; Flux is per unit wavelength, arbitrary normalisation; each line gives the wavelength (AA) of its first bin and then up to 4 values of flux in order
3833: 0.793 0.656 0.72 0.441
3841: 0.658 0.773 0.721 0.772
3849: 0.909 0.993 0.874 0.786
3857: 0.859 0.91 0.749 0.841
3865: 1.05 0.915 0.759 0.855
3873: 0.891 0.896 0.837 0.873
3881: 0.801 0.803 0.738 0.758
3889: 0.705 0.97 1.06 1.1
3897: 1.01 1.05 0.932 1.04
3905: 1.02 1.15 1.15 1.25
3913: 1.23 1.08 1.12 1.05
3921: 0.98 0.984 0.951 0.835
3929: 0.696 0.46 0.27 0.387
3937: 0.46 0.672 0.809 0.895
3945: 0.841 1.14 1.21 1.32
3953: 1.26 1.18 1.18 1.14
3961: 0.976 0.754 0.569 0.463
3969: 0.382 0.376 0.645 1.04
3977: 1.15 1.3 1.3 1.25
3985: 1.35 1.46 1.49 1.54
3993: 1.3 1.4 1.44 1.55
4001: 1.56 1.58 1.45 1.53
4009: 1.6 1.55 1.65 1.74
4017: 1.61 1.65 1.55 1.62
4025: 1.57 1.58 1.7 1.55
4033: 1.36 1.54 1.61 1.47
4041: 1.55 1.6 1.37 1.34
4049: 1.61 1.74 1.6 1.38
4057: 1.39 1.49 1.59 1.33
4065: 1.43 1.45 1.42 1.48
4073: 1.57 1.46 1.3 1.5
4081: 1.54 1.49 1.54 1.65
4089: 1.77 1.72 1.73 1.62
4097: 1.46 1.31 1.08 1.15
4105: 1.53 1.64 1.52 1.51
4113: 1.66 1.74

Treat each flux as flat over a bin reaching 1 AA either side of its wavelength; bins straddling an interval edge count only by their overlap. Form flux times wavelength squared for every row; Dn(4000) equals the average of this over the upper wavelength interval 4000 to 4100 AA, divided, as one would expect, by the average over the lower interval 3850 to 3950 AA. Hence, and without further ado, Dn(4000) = 1.86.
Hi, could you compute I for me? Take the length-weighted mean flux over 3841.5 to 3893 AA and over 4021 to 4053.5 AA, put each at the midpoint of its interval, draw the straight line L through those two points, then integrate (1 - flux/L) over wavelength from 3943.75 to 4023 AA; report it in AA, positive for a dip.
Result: 5.4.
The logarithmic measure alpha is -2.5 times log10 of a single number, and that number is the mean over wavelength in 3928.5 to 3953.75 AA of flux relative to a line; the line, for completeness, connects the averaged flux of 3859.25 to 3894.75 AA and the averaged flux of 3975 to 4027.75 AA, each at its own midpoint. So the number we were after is 0.44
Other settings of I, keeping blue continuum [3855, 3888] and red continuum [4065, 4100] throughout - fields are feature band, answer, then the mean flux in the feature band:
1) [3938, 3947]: 2.0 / 0.842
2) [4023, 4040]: -2.4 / 1.55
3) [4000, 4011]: -2.3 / 1.54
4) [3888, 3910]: -1.9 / 1.02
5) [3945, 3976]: 6.0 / 0.907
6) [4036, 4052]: -1.5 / 1.54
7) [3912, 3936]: 4.0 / 0.837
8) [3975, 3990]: -1.3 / 1.31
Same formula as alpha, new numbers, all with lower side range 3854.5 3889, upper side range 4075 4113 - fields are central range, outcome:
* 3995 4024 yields -0.25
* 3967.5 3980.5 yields 0.37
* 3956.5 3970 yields 0.40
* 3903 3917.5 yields -0.19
